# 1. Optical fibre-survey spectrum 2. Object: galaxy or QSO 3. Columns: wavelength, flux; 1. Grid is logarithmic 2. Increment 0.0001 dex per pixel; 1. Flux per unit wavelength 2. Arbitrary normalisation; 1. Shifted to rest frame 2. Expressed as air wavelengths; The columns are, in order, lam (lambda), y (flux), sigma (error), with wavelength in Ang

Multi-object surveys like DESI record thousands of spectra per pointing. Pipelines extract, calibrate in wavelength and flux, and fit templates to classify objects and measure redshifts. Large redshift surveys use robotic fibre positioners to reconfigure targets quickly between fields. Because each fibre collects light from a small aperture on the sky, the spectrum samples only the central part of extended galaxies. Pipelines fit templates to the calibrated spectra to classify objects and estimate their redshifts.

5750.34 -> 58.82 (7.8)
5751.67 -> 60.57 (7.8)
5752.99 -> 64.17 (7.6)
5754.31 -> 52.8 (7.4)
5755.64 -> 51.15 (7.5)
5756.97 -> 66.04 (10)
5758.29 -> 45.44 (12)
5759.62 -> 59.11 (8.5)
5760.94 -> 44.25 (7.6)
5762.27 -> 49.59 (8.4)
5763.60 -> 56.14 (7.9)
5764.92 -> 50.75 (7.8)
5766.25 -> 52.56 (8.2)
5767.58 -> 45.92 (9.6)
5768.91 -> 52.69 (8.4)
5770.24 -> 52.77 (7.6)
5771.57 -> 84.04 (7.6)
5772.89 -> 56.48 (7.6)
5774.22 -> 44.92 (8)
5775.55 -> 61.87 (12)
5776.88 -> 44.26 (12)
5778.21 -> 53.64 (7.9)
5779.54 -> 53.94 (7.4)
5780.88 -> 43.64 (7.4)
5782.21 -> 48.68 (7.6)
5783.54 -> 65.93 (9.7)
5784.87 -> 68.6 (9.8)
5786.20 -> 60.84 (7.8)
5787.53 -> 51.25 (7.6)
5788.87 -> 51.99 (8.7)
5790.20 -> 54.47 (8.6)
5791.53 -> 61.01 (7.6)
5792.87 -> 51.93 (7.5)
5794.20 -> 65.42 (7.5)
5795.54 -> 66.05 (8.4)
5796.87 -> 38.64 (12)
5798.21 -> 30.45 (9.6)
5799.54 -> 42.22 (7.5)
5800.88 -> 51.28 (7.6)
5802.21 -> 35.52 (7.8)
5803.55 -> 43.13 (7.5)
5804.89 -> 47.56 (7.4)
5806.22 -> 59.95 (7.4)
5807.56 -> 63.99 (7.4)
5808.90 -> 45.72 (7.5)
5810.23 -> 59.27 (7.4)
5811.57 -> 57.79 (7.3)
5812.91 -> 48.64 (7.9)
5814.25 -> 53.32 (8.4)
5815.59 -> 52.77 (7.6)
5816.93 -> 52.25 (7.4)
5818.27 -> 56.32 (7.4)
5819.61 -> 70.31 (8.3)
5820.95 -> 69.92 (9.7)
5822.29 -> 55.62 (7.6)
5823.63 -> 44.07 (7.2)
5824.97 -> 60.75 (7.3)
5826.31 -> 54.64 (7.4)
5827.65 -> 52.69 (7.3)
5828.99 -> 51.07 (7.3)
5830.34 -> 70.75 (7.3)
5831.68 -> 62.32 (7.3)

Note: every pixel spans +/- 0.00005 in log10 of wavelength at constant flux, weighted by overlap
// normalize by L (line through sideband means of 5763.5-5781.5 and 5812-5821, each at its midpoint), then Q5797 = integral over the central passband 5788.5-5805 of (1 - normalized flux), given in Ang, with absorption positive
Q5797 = 1.84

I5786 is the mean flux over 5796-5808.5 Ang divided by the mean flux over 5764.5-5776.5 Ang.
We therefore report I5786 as 0.83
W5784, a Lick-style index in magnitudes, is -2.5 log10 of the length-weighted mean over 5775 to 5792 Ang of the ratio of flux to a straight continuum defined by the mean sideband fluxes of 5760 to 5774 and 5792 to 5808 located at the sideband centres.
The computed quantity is -0.07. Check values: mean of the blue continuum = 54.3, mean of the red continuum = 49.6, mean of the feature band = 55.3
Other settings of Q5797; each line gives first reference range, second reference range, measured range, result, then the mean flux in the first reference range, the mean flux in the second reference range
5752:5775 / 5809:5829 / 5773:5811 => 2.0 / 54.8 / 55.9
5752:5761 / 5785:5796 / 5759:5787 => 1.1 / 55.7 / 58.2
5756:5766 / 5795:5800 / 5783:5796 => -3.9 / 53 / 43.9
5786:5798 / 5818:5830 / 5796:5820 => 2.5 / 54.5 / 57.7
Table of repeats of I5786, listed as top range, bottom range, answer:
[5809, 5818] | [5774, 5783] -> 1.06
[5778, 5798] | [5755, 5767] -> 1.05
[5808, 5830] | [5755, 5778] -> 1.03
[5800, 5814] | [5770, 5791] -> 0.91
